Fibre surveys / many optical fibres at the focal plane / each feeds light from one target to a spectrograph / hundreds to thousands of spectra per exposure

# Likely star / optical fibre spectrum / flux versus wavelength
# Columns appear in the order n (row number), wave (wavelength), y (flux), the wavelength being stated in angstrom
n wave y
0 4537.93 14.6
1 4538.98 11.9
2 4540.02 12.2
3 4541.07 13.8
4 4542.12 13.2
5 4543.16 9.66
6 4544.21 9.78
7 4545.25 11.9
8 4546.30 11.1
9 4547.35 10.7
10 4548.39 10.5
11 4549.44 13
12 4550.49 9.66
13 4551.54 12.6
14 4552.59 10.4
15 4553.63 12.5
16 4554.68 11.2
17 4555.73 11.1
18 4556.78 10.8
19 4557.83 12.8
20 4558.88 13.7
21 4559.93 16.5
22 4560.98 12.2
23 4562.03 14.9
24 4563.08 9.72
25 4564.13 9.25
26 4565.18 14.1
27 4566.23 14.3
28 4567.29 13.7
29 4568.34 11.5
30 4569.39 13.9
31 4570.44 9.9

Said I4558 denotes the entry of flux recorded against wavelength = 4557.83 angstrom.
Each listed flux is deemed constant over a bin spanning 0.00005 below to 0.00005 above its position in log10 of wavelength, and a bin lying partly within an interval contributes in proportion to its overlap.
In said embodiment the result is 12.8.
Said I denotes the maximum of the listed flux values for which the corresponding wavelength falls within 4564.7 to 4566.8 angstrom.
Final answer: 14.3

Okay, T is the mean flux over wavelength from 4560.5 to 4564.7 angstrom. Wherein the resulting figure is 11.5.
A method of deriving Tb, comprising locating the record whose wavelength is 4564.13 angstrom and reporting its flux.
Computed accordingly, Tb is 9.25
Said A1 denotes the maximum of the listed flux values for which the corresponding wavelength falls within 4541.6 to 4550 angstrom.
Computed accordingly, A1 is 13.2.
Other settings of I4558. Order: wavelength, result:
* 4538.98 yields 11.9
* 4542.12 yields 13.2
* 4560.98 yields 12.2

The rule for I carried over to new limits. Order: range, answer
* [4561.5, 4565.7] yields 14.9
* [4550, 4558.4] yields 12.8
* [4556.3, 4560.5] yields 16.5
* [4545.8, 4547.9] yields 11.1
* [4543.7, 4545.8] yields 11.9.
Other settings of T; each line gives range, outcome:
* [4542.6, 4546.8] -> 10.6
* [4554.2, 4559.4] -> 11.9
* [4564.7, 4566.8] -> 14.1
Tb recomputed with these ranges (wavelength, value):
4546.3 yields 11.1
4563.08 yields 9.72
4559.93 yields 16.5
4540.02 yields 12.2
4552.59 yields 10.4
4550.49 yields 9.66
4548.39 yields 10.5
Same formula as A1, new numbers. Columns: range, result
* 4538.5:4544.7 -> 13.8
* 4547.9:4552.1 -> 13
